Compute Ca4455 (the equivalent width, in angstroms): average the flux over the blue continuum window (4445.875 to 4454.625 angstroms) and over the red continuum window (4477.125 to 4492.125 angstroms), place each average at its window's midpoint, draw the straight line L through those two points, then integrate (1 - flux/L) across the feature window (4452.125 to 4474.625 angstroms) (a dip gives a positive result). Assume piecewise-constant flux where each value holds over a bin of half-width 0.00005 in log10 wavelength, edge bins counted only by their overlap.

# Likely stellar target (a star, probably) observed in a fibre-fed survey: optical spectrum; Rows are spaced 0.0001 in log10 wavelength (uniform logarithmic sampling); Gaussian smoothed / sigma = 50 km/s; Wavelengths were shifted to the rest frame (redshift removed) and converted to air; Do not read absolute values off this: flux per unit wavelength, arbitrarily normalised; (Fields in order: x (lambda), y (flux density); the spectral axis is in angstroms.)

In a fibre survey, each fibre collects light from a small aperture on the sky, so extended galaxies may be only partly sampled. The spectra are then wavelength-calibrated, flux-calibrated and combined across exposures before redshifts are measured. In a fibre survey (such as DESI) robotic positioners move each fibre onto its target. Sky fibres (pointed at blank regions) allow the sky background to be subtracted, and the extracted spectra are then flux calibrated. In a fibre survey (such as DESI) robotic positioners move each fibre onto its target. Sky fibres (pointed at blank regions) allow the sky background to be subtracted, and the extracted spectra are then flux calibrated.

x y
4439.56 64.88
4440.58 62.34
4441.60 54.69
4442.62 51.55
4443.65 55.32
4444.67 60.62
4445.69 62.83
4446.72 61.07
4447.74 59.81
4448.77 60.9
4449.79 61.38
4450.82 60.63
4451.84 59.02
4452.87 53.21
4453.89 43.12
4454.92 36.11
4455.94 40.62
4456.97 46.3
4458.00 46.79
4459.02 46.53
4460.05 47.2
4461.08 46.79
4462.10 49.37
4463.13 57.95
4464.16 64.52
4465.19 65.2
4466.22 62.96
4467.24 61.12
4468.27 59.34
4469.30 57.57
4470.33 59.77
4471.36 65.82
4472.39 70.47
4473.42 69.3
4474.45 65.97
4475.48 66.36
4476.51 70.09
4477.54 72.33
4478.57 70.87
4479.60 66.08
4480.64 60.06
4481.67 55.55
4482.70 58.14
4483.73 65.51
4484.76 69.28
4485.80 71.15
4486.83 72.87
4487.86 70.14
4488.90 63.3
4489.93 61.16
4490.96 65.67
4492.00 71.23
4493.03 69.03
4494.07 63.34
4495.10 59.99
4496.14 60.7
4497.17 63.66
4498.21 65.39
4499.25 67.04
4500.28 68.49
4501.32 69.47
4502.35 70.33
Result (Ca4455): 2.04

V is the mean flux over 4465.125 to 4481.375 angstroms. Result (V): 65.1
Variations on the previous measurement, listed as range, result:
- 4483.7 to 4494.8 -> 67.5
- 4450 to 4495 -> 60.4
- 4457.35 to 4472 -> 56.5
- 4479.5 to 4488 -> 65.2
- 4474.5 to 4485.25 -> 65.5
